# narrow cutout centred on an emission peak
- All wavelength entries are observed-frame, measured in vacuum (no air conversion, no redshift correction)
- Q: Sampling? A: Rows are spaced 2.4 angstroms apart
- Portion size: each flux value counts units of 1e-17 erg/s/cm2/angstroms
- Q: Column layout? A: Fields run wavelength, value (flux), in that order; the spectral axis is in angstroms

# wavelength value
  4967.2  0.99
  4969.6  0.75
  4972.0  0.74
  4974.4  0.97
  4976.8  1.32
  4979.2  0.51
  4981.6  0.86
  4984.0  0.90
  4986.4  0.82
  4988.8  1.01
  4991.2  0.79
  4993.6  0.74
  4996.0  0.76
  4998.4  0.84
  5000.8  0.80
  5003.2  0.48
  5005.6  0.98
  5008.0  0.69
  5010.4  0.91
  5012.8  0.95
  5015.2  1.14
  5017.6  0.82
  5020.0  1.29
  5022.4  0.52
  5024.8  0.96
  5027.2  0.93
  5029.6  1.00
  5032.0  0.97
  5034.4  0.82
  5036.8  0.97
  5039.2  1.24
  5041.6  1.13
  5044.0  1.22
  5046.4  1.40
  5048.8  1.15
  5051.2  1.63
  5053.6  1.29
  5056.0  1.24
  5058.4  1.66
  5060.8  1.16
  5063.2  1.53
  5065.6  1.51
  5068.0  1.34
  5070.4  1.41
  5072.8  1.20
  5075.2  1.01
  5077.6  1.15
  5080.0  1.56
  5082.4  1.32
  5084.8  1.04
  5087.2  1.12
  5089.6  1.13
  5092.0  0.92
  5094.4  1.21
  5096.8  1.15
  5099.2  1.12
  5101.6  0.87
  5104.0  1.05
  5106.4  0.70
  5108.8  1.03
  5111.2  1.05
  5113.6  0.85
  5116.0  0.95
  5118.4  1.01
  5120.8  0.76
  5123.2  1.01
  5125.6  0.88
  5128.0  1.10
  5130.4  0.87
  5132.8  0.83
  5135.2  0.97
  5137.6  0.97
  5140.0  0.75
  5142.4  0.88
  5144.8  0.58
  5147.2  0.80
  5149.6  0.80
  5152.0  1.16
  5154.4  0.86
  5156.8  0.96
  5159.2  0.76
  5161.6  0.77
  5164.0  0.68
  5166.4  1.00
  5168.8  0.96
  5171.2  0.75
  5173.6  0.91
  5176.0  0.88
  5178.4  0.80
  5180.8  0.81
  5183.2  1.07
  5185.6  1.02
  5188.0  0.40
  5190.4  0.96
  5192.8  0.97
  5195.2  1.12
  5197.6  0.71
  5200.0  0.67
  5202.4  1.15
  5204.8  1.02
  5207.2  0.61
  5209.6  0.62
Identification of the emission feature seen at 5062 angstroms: Mg II 2798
